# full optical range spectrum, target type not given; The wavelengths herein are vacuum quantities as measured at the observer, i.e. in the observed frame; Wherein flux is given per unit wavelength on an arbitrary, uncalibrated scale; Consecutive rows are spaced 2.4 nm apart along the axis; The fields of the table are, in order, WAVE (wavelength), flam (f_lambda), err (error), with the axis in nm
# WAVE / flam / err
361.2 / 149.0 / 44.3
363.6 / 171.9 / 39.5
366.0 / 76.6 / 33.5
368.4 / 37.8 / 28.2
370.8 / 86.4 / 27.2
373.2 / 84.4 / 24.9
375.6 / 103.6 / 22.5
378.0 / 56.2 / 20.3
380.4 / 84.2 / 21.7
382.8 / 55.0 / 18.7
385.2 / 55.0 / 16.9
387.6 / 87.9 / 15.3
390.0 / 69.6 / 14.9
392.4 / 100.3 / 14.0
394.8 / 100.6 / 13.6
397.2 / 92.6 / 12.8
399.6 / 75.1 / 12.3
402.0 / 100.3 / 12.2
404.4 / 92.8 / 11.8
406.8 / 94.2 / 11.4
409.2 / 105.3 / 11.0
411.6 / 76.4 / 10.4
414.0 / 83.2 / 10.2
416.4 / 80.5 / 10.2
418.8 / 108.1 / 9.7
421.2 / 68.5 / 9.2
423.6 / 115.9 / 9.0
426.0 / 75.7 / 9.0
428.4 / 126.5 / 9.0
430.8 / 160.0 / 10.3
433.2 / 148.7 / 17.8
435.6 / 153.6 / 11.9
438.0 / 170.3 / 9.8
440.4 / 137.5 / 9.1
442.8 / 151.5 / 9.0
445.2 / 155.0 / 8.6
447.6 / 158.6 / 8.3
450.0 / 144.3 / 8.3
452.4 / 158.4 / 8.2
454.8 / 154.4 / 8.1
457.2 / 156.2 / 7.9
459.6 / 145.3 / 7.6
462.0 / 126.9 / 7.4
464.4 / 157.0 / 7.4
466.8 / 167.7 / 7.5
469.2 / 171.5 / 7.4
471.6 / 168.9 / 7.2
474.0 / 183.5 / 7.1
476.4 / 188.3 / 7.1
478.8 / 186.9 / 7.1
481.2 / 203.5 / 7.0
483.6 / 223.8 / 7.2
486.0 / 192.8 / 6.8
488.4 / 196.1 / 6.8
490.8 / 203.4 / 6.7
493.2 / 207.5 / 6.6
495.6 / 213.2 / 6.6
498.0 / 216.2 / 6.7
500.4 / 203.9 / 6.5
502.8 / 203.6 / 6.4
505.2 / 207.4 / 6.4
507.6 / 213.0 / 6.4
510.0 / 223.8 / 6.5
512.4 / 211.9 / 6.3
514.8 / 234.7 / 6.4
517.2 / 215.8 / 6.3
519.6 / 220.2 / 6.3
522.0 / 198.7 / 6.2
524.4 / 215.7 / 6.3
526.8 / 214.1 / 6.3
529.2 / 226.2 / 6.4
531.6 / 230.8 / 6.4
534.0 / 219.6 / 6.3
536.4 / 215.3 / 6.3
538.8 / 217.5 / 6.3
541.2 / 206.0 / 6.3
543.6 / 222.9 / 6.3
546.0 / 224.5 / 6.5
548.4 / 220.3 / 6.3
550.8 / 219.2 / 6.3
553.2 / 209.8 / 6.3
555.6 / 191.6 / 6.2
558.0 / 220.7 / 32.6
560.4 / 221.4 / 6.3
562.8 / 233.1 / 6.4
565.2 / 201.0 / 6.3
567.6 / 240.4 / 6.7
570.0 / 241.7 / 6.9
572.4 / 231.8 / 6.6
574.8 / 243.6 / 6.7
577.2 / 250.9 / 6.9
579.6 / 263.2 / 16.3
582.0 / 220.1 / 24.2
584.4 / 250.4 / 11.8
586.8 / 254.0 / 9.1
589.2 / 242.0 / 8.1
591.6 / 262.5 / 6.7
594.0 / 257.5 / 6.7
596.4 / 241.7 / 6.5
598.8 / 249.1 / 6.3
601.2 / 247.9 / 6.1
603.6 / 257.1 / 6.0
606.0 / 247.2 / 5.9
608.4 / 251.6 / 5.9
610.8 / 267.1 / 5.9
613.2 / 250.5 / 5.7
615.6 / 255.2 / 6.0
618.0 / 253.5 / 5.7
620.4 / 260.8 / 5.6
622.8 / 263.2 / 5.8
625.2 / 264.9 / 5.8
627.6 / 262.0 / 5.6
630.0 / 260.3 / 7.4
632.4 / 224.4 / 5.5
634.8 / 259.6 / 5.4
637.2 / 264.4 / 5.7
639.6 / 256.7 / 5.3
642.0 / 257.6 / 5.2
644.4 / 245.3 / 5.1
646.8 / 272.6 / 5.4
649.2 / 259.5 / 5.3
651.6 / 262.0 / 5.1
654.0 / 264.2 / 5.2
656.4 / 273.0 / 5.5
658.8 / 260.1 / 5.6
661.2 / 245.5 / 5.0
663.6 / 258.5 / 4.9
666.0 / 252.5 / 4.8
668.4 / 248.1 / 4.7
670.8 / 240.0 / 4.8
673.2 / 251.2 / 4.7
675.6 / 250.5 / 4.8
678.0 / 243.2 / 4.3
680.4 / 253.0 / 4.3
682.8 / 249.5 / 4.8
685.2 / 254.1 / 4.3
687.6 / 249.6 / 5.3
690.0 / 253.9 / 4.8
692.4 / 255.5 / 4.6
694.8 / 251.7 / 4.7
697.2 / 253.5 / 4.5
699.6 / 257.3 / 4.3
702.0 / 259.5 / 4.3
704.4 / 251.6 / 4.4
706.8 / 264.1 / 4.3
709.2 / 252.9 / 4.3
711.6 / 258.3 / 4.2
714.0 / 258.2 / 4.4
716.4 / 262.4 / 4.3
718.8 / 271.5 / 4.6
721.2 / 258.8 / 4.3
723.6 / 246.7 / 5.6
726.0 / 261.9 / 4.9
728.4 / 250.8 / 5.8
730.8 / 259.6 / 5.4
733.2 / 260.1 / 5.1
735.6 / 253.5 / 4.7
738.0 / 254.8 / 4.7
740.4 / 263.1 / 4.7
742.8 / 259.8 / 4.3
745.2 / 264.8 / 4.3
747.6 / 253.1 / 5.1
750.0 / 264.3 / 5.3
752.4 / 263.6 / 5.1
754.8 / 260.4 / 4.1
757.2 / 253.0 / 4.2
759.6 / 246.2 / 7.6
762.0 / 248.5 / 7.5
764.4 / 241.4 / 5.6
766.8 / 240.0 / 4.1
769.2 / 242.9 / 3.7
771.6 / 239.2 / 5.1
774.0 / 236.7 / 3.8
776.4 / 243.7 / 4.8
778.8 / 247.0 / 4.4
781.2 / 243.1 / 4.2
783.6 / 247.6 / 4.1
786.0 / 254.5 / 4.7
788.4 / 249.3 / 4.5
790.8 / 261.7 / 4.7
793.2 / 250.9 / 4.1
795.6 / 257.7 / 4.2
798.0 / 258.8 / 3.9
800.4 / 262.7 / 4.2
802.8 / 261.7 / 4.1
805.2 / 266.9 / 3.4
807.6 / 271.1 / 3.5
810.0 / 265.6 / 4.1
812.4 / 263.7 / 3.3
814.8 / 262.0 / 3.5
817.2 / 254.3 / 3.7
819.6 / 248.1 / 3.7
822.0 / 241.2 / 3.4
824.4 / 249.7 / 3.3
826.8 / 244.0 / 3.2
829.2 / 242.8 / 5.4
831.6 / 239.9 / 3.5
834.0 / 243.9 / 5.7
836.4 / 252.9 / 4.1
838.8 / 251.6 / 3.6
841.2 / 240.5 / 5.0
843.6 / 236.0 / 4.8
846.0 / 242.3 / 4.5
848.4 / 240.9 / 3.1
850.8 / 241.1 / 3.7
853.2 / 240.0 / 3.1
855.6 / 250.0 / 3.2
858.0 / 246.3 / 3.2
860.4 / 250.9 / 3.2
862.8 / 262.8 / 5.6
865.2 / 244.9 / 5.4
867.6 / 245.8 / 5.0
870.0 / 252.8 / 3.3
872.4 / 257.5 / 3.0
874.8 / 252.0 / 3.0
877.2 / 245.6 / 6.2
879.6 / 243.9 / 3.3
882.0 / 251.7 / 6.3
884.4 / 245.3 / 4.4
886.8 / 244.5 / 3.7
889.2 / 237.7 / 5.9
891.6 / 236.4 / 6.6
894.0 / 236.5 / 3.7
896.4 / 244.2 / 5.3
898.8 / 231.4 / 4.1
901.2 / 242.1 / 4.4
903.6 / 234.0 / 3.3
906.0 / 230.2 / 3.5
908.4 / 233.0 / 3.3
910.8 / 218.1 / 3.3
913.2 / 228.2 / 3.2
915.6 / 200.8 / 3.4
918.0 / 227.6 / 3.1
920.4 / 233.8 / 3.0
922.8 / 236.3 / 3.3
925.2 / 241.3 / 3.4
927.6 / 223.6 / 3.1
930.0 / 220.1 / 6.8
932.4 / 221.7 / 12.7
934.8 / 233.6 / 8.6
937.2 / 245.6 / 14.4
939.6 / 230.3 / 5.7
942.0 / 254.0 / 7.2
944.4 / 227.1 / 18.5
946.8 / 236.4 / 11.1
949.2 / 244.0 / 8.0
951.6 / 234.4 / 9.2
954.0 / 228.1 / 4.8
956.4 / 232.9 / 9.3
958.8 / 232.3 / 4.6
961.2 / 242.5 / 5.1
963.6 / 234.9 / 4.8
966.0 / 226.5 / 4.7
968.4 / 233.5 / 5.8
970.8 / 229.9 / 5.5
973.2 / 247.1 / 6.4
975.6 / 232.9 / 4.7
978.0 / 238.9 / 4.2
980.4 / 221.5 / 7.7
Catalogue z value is 0.072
